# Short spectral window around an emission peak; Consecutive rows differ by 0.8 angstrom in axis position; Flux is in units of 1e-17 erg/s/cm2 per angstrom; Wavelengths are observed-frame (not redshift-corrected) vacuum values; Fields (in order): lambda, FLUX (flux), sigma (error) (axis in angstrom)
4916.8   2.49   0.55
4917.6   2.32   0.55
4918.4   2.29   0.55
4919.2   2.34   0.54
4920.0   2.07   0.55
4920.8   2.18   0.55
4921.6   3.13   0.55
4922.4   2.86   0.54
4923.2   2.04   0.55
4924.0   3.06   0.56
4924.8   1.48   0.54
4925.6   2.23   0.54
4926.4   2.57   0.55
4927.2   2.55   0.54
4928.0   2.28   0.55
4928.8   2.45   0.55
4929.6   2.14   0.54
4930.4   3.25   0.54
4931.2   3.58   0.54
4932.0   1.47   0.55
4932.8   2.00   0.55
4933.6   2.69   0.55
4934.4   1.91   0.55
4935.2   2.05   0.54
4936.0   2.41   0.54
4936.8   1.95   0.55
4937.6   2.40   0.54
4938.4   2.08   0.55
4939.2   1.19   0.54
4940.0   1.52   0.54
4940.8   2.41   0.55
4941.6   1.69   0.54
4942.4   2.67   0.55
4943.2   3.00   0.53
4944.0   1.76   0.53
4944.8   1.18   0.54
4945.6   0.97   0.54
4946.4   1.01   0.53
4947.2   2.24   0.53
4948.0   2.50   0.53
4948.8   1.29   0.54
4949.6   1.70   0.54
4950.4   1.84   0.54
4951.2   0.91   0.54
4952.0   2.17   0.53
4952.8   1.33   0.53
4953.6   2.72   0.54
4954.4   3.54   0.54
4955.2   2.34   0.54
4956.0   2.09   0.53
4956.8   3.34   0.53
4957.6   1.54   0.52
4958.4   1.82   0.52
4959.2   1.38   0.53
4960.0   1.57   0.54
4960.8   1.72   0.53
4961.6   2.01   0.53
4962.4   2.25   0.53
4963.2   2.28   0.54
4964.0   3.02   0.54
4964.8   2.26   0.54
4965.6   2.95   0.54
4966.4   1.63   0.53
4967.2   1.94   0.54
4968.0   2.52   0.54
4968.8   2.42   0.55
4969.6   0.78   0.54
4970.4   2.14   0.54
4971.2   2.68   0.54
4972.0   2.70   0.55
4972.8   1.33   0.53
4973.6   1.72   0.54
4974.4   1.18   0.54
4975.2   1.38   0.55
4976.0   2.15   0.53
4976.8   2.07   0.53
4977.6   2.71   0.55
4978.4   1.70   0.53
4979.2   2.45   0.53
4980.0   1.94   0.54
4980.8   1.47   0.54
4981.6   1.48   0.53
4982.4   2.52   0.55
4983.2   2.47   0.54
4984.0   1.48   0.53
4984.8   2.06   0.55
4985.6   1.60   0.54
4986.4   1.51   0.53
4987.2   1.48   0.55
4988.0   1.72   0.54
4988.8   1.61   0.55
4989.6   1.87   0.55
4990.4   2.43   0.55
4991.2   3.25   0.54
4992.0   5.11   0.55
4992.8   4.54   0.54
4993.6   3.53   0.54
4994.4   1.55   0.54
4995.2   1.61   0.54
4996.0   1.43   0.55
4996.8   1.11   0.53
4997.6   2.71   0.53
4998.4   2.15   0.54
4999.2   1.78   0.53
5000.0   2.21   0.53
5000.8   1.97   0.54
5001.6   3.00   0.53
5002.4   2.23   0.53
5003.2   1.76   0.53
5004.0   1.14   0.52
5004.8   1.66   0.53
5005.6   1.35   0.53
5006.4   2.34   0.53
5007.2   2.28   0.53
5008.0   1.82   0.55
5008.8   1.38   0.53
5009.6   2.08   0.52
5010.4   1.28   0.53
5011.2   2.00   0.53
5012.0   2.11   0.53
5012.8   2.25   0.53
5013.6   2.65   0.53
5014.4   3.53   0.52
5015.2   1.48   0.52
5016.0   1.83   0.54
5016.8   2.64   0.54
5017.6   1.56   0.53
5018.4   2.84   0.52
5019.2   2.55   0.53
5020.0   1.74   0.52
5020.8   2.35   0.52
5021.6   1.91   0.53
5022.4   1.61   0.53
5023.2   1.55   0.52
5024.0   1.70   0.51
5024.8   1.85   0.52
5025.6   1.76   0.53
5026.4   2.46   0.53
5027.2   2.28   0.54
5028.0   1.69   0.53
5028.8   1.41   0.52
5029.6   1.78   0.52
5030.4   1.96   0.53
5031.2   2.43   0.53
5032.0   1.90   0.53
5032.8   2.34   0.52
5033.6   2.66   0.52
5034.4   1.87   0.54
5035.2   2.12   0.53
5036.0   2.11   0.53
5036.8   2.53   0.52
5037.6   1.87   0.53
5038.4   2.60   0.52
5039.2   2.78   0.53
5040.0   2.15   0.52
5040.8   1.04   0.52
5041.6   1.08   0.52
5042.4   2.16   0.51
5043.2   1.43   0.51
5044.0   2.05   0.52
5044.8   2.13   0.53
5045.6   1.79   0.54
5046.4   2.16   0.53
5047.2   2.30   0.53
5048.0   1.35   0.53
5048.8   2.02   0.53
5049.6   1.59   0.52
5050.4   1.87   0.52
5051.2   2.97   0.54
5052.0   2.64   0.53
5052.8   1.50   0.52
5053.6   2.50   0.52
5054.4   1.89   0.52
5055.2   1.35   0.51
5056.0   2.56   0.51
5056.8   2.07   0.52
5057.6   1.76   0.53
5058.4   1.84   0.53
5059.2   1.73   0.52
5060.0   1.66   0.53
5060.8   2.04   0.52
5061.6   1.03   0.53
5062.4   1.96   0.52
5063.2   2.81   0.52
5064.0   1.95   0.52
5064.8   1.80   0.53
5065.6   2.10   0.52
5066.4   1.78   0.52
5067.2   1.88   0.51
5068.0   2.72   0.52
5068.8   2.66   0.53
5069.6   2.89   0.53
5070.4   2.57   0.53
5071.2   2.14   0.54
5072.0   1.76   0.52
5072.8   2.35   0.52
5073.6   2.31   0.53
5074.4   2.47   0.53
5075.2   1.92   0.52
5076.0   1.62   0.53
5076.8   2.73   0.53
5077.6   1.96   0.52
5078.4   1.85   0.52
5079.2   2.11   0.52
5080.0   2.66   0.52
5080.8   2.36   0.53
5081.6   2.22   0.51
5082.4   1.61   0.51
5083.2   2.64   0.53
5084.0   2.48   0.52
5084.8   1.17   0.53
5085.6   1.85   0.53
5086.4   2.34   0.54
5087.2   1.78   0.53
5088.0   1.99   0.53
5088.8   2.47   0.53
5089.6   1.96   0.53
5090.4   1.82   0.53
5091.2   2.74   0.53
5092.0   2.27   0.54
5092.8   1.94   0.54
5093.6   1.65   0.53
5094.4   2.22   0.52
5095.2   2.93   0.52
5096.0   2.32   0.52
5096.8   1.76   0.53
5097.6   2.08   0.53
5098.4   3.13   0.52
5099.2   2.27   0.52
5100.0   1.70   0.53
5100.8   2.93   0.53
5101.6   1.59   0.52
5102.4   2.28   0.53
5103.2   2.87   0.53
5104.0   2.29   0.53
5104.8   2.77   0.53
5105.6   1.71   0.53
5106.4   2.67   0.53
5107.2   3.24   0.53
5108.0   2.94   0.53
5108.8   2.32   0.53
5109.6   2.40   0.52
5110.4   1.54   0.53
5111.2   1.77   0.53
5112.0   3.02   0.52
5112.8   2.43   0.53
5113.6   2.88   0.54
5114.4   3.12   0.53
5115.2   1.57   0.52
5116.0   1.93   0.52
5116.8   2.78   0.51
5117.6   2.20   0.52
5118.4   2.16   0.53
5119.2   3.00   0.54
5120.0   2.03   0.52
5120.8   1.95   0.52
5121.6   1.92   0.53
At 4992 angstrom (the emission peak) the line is H-gamma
